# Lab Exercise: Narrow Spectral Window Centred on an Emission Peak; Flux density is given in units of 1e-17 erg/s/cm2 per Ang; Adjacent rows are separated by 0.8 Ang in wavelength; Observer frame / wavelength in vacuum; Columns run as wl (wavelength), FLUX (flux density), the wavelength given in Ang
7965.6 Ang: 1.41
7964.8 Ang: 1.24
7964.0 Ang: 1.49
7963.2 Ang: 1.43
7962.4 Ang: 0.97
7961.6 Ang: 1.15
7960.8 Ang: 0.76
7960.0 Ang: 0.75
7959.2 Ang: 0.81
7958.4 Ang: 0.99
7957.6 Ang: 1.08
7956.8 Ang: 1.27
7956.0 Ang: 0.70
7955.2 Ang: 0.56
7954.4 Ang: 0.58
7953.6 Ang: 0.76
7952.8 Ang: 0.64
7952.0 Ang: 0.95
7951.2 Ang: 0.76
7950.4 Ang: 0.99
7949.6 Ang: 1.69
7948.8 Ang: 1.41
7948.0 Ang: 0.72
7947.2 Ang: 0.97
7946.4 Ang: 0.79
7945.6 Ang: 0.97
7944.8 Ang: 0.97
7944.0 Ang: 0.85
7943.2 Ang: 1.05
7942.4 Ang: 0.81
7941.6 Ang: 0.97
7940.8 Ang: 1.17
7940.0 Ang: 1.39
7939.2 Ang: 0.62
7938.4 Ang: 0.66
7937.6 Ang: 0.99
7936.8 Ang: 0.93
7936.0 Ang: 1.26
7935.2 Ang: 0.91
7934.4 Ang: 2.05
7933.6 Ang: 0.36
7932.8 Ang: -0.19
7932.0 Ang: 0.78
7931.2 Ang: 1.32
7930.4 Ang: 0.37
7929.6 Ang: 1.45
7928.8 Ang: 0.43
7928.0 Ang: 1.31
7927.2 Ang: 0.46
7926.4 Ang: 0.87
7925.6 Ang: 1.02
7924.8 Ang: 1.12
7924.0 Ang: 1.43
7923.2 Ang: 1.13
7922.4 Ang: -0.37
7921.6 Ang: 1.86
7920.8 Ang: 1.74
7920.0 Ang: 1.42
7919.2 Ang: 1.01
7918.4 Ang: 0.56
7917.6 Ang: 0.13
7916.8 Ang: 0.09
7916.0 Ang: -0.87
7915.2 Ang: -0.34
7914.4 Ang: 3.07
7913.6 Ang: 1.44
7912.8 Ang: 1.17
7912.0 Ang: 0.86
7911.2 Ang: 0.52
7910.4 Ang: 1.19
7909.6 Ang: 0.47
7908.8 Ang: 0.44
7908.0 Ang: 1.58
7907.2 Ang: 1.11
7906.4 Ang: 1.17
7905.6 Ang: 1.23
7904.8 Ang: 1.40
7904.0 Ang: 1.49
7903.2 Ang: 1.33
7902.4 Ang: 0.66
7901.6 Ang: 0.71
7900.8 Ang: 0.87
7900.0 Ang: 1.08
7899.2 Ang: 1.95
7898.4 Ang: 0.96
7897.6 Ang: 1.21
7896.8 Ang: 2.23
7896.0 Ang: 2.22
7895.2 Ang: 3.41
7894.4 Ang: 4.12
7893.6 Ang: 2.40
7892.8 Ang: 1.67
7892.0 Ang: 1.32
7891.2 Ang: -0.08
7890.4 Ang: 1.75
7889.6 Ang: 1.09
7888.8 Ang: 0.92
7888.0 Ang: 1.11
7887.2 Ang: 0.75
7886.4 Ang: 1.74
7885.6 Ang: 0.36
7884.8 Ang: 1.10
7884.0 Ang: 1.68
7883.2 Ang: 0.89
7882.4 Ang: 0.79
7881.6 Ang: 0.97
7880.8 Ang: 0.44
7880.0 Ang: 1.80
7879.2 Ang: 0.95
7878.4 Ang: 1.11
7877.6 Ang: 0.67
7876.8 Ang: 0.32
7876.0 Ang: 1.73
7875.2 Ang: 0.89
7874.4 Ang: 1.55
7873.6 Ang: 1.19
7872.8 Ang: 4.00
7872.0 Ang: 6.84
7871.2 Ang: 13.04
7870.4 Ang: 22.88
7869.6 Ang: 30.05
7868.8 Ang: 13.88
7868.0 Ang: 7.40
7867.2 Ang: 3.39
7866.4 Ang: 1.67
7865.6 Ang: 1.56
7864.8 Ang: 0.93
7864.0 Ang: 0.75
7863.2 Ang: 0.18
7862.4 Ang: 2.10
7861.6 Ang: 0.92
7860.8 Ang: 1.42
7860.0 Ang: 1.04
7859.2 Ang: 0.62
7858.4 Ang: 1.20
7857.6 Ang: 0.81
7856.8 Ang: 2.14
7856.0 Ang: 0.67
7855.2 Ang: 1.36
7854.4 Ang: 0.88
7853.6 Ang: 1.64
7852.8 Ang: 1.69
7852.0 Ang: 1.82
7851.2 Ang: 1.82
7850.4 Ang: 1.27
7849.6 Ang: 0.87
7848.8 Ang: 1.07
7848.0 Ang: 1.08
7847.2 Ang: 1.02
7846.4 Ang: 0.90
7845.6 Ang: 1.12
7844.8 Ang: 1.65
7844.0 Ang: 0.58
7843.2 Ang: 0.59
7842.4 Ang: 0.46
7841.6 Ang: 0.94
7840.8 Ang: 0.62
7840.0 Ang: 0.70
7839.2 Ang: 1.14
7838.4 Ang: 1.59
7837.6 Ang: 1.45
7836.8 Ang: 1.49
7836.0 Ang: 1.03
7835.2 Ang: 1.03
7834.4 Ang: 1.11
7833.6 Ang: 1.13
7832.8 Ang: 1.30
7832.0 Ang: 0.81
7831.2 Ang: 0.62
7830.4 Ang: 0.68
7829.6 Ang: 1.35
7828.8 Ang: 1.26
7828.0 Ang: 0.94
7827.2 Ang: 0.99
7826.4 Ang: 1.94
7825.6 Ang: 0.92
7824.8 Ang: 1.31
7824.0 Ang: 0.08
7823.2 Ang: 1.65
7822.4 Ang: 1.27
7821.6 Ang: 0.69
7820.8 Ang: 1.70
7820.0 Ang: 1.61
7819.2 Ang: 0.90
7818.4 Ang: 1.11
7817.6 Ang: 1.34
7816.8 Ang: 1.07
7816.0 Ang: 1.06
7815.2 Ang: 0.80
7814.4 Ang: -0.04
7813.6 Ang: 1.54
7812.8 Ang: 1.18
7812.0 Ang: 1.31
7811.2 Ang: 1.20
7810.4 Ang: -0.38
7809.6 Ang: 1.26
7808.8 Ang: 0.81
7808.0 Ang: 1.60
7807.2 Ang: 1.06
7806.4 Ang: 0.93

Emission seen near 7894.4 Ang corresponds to [N II] 6583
